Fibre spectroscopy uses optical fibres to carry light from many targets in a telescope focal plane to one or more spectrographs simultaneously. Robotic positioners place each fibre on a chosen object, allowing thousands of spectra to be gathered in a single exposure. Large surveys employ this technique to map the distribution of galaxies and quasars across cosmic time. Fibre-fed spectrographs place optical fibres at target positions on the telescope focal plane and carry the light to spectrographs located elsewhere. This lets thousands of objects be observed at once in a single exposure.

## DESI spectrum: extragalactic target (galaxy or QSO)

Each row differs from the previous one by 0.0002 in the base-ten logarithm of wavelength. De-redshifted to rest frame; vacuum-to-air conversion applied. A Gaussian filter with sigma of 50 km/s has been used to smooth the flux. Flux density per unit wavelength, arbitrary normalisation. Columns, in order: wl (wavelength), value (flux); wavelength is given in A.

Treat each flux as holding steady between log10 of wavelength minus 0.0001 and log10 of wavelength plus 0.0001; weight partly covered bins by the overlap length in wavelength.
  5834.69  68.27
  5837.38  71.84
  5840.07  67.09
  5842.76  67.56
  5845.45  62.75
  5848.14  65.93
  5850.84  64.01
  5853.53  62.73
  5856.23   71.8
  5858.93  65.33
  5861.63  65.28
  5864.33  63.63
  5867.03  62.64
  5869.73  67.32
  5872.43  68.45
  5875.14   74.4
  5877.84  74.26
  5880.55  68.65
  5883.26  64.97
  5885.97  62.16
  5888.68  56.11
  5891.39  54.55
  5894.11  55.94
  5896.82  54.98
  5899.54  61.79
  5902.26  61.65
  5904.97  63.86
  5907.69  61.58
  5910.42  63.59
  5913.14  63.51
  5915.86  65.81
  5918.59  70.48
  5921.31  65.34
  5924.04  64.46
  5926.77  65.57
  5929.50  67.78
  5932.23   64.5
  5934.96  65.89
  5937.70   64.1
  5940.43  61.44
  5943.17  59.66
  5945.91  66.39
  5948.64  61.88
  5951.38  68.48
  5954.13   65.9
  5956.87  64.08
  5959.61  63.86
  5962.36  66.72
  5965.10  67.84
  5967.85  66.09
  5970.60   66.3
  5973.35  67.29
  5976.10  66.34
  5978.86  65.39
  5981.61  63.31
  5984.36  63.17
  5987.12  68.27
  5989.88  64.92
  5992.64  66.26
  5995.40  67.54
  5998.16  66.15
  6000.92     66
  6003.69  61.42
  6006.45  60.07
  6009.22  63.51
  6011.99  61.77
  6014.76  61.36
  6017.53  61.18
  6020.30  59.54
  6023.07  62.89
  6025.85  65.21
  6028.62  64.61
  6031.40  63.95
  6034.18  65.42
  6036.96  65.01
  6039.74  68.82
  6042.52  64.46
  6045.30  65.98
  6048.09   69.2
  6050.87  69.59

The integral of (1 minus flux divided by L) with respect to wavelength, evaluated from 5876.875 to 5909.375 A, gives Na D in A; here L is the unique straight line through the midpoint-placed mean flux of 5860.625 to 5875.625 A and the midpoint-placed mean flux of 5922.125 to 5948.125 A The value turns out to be 2.1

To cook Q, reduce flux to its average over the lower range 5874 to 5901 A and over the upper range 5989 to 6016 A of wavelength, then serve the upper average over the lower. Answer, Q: 1.0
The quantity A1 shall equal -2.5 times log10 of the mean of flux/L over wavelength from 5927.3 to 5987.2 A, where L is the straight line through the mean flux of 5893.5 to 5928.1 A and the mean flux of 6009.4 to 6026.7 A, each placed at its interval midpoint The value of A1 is -0.04 mag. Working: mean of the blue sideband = 63.1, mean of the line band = 65.2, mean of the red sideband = 62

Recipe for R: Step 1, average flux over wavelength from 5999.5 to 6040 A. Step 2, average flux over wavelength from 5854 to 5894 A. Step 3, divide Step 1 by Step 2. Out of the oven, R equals 0.97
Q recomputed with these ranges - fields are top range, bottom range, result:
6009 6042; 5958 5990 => 0.97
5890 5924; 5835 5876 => 0.93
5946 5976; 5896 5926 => 1.04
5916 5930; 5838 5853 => 1.01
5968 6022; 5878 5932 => 1.02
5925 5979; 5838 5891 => 0.99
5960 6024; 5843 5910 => 1.01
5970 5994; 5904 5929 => 1.01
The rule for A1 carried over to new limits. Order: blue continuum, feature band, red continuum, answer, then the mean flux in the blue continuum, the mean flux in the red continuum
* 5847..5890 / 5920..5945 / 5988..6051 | 0.02 mag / 66.1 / 64.5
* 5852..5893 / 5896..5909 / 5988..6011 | 0.07 mag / 65.4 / 64.5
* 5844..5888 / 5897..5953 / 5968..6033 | 0.02 mag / 66.4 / 64.2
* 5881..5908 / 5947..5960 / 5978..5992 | -0.03 mag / 60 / 65.1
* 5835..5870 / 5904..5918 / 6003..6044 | 0.02 mag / 66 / 63.3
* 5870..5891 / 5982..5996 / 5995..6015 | -0.03 mag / 66.5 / 63.4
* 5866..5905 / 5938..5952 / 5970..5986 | 0.02 mag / 63.4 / 65.3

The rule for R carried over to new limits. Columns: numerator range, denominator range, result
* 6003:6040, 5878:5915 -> 1.03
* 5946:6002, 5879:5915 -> 1.08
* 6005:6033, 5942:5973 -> 0.96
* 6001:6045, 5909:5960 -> 0.98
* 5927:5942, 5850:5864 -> 0.98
